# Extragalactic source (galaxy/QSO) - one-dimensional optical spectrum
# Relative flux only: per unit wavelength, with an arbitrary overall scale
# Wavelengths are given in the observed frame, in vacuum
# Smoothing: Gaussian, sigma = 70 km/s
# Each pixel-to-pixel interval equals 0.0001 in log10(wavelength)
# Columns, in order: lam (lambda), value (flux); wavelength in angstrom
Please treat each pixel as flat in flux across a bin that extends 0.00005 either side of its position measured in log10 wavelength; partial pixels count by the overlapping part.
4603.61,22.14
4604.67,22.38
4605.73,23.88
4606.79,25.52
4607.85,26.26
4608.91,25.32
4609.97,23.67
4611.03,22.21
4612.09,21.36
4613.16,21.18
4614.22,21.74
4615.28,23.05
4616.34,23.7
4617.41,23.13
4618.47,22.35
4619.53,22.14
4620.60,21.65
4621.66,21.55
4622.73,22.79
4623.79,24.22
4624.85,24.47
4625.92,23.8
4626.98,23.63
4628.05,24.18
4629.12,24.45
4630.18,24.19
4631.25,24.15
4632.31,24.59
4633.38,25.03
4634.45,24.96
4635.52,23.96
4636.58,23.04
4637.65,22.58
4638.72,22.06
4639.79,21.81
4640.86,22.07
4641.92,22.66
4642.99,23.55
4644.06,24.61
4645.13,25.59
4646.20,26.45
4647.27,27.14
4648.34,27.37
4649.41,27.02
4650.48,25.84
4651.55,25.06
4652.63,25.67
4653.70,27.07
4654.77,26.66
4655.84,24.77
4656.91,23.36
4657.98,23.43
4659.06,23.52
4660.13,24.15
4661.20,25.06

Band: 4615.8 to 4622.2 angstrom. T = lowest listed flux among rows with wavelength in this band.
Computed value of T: 21.55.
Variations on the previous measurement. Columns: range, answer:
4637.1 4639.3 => 22.06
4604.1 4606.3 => 22.38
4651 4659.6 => 23.36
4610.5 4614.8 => 21.18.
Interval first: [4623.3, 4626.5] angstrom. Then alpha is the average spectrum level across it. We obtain 24.2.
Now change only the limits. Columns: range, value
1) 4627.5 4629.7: 24.3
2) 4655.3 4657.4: 24.1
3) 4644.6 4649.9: 26.7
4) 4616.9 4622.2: 22.2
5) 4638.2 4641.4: 22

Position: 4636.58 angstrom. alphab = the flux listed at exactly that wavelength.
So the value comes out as 23.04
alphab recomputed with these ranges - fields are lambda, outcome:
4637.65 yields 22.58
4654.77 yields 26.66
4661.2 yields 25.06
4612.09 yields 21.36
